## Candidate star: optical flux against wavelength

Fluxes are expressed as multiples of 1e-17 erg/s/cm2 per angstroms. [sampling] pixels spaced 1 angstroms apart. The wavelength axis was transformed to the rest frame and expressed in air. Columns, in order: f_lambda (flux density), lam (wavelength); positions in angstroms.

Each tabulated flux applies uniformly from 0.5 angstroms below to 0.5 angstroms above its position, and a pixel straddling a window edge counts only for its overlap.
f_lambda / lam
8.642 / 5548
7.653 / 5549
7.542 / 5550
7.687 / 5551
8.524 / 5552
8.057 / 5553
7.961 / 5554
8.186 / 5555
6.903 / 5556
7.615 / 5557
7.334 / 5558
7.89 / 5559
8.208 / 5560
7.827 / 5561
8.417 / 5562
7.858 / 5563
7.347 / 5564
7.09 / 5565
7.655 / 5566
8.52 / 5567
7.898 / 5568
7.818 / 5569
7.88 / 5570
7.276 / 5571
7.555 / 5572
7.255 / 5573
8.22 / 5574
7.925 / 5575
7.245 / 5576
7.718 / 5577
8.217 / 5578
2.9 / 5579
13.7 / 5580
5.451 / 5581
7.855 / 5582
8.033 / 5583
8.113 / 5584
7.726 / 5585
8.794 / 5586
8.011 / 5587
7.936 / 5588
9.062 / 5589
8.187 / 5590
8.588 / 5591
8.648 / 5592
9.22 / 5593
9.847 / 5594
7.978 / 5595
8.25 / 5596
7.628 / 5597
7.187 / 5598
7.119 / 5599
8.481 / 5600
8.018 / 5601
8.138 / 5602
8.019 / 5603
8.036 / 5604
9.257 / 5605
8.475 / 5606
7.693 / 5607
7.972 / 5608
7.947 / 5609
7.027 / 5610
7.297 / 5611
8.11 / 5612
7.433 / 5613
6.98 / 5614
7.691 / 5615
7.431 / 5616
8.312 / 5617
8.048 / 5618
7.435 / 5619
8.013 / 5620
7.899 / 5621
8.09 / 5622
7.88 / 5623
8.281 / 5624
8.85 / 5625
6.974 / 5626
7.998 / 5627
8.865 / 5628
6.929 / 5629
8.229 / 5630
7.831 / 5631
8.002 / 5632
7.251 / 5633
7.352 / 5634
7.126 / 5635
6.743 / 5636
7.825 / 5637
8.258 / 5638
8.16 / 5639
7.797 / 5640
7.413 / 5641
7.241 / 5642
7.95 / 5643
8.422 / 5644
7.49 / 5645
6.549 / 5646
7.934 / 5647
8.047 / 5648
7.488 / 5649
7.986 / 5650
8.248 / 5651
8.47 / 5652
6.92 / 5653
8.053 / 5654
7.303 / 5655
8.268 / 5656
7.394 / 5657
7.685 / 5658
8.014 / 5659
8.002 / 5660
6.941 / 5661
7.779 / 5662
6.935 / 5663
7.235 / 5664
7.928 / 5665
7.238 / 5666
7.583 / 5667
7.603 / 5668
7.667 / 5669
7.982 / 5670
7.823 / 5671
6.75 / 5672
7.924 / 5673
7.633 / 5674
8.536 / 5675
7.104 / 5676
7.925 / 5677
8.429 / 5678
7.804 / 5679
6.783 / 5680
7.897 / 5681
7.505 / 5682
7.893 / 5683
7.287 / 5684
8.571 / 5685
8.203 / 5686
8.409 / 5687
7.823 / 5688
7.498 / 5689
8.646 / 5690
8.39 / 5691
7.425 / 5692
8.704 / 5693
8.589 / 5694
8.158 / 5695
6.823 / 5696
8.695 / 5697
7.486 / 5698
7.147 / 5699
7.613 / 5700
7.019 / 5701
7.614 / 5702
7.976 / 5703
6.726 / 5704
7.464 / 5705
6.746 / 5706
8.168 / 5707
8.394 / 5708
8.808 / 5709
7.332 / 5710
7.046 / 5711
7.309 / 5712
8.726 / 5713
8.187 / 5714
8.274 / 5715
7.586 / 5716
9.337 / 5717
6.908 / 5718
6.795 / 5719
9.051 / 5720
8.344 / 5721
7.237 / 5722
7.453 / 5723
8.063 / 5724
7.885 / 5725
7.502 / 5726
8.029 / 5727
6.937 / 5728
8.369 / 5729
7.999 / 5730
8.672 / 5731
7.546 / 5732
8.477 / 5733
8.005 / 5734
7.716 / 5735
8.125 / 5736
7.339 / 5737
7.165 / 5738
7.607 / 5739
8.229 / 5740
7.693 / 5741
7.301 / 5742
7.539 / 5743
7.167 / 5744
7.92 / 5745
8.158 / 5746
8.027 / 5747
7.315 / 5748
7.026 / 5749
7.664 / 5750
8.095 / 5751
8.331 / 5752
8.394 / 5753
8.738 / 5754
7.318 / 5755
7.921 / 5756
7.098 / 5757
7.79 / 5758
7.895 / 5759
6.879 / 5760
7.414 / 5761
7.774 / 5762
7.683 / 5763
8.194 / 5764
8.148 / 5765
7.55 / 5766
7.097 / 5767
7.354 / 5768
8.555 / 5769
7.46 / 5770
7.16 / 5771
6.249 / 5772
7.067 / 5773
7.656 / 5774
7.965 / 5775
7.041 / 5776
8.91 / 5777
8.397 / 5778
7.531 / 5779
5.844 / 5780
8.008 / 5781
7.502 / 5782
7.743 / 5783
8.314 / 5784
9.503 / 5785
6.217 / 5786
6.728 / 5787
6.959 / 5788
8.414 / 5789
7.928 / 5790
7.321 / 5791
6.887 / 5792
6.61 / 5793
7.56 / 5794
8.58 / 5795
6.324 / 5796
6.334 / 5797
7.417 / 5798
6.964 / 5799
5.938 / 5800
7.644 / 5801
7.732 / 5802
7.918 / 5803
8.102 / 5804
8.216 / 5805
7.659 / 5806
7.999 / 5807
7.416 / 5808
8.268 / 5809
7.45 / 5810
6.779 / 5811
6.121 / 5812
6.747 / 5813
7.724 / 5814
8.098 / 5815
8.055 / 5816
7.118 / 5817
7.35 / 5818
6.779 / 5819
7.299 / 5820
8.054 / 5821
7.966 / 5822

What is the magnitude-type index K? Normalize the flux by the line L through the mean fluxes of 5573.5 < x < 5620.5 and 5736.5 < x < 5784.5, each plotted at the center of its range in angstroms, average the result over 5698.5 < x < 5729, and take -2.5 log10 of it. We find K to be 0.00 mag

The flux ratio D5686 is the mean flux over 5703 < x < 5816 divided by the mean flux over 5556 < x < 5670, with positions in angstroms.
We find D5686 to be 1.0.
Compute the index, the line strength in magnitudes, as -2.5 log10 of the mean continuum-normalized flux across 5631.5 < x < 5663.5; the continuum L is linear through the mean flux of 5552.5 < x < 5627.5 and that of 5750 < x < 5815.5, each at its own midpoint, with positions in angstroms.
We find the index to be 0.02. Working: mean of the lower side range 7.92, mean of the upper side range 7.55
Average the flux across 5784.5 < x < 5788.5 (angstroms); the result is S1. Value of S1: 7.35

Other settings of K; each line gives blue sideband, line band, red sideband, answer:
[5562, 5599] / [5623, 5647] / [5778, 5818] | 0.01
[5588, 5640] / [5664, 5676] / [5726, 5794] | 0.03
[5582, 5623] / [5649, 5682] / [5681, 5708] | 0.03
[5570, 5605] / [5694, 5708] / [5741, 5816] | 0.02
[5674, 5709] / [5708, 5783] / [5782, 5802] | -0.03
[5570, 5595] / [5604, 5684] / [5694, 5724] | 0.02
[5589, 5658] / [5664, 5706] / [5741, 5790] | 0.01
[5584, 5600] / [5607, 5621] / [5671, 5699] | 0.07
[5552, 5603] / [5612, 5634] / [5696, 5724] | 0.01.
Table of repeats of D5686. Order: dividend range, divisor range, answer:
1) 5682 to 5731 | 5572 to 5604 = 0.98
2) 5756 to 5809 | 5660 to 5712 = 0.97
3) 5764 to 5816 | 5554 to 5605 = 0.94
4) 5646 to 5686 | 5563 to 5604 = 0.97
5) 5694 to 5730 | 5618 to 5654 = 1.00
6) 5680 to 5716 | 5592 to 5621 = 0.98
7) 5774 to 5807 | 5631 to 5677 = 0.98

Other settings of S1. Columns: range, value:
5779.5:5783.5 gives 7.27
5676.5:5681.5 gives 7.77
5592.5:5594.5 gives 9.53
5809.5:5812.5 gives 6.78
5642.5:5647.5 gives 7.67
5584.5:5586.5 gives 8.26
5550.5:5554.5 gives 8.06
